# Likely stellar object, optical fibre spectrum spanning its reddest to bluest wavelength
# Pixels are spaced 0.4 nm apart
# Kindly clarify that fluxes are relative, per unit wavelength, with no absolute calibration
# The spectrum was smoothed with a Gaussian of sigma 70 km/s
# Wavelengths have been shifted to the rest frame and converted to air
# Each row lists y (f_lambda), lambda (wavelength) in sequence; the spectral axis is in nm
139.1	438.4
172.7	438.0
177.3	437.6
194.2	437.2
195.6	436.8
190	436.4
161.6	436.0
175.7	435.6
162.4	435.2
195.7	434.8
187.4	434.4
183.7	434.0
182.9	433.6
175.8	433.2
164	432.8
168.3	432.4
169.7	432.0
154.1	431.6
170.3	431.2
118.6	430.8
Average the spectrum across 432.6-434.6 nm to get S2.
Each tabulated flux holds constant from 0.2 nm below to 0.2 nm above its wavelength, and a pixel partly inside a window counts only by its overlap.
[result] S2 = 179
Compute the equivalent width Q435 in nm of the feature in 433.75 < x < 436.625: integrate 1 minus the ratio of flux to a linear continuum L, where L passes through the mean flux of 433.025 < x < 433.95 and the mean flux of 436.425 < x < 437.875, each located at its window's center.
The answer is 0.065 nm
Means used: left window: 180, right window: 188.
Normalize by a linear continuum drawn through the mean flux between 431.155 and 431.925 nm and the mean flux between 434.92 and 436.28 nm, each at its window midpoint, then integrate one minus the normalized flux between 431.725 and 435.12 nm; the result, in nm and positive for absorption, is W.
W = -0.24 nm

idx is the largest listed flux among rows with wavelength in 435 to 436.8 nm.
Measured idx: 195.6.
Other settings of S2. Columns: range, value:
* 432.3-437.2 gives 179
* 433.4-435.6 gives 182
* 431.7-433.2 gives 168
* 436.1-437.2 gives 190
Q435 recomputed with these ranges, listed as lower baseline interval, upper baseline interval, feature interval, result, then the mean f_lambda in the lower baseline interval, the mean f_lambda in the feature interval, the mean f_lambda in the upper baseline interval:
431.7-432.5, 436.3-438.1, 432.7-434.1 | -0.039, 167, 177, 186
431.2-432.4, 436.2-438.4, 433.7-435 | -0.121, 164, 188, 182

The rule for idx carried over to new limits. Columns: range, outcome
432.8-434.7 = 187.4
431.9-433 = 169.7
